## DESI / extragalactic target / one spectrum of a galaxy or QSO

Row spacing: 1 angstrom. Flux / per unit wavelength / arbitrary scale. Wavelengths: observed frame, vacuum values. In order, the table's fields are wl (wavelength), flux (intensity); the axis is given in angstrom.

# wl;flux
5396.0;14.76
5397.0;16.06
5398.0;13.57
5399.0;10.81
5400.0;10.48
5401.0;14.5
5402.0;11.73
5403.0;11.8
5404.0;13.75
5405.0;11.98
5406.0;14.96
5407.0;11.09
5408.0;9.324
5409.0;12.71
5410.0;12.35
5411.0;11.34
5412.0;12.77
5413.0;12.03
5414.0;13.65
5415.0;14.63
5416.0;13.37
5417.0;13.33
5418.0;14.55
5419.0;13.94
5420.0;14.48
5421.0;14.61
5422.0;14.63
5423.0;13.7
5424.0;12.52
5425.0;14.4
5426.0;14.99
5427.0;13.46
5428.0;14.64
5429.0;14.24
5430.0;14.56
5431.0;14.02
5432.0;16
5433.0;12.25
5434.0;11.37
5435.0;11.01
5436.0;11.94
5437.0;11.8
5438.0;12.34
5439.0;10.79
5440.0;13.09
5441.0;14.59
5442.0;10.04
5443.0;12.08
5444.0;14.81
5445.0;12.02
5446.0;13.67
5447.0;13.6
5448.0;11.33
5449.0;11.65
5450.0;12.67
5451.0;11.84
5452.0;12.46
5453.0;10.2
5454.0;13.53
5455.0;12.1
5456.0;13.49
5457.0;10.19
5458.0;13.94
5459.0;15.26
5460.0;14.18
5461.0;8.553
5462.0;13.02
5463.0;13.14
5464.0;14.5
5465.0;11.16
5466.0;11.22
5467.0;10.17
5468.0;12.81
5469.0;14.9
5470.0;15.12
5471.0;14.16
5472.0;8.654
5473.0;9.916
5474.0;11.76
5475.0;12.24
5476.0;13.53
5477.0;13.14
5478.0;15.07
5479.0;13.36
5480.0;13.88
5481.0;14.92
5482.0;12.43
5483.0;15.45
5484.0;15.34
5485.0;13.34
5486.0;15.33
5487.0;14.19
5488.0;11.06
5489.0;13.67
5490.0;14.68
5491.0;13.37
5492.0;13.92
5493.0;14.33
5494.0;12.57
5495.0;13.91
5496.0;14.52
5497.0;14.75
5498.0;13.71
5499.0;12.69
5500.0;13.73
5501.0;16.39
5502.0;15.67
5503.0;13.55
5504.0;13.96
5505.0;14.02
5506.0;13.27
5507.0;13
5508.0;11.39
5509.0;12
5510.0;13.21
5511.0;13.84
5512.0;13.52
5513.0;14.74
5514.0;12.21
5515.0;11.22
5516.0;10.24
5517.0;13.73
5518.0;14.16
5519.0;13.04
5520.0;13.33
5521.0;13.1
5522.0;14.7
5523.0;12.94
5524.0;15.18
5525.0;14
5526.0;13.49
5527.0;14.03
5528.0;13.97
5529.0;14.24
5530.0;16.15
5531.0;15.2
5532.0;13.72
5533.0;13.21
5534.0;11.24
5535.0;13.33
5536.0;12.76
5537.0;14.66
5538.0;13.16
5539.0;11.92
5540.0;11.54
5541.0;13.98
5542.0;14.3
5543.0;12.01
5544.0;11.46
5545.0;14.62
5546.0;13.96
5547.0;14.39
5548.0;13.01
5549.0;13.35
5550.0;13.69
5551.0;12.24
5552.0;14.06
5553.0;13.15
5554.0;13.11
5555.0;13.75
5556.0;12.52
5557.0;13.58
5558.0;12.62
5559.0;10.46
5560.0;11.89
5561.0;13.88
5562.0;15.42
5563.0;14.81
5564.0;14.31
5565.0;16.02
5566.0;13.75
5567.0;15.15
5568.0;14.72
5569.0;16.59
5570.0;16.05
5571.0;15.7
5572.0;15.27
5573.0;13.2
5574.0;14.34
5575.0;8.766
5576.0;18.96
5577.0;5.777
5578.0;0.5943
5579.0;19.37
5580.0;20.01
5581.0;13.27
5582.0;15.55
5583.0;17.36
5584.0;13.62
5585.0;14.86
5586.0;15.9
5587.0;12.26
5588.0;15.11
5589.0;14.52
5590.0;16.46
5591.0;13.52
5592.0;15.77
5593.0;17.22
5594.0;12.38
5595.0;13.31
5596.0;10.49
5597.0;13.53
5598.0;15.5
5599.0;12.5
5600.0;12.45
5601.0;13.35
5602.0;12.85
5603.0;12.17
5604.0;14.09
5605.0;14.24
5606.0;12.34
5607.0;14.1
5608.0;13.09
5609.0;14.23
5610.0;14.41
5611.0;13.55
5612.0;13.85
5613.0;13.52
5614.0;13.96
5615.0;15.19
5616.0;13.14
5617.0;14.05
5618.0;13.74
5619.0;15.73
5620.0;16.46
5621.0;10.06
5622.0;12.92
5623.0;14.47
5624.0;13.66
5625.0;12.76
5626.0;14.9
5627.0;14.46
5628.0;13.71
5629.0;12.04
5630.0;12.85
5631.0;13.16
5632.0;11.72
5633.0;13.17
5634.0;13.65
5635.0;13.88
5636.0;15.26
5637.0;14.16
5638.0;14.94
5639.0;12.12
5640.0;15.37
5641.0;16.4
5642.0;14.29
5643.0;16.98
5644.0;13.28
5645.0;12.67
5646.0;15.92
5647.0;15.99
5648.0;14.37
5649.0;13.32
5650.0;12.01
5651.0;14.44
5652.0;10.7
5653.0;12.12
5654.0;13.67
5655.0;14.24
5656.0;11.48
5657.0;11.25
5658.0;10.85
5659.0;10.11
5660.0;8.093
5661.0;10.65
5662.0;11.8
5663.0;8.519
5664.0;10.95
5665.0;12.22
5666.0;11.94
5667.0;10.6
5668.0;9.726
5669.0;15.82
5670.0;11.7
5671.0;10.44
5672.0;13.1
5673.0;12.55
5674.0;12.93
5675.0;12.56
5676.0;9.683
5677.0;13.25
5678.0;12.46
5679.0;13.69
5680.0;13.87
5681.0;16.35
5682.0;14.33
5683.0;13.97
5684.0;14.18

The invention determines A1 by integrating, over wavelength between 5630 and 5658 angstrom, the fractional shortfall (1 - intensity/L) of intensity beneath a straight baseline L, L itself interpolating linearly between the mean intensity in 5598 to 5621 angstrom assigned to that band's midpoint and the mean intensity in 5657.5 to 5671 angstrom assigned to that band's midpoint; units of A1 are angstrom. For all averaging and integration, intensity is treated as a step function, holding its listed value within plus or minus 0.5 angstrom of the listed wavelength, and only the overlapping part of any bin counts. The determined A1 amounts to -3.9 angstrom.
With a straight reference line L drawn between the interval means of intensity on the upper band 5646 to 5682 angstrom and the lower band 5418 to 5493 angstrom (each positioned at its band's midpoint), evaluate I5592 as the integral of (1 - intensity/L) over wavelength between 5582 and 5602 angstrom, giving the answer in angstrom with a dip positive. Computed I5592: -2.6 angstrom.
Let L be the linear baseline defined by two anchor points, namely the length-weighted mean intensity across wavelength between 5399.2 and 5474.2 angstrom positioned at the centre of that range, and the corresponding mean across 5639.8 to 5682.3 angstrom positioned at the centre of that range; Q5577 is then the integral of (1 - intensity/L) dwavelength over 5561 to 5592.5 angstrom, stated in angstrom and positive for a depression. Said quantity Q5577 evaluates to -4.2 angstrom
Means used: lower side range 12.8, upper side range 12.7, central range 14.4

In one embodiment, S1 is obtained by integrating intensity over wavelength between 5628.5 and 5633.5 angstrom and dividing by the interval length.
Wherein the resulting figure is 12.6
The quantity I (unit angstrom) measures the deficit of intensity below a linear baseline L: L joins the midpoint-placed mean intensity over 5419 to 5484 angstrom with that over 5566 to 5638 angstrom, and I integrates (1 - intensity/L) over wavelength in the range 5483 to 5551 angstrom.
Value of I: -1.1 angstrom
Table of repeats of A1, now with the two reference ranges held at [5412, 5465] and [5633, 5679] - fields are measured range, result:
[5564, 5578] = -0.91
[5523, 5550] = -1.38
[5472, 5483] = 0.04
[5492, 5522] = -1.22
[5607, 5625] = -1.50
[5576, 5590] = -1.26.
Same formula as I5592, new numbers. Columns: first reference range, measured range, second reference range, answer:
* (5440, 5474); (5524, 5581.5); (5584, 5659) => -1.82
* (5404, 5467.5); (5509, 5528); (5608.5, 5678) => -0.62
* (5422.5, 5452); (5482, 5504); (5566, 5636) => -1.35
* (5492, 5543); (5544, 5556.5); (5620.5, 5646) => 0.18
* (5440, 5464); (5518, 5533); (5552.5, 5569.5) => -0.67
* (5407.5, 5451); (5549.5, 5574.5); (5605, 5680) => -1.80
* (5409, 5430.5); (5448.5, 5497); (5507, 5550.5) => 1.75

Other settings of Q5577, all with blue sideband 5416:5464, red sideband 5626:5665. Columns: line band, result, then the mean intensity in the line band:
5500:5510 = -0.5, 13.7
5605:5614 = -0.5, 13.7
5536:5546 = -0.1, 13.1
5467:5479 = 0.2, 12.8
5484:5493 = -0.6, 13.8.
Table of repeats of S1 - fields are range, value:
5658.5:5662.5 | 10.2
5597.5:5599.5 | 14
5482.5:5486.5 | 14.9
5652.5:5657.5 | 12.6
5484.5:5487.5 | 14.3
